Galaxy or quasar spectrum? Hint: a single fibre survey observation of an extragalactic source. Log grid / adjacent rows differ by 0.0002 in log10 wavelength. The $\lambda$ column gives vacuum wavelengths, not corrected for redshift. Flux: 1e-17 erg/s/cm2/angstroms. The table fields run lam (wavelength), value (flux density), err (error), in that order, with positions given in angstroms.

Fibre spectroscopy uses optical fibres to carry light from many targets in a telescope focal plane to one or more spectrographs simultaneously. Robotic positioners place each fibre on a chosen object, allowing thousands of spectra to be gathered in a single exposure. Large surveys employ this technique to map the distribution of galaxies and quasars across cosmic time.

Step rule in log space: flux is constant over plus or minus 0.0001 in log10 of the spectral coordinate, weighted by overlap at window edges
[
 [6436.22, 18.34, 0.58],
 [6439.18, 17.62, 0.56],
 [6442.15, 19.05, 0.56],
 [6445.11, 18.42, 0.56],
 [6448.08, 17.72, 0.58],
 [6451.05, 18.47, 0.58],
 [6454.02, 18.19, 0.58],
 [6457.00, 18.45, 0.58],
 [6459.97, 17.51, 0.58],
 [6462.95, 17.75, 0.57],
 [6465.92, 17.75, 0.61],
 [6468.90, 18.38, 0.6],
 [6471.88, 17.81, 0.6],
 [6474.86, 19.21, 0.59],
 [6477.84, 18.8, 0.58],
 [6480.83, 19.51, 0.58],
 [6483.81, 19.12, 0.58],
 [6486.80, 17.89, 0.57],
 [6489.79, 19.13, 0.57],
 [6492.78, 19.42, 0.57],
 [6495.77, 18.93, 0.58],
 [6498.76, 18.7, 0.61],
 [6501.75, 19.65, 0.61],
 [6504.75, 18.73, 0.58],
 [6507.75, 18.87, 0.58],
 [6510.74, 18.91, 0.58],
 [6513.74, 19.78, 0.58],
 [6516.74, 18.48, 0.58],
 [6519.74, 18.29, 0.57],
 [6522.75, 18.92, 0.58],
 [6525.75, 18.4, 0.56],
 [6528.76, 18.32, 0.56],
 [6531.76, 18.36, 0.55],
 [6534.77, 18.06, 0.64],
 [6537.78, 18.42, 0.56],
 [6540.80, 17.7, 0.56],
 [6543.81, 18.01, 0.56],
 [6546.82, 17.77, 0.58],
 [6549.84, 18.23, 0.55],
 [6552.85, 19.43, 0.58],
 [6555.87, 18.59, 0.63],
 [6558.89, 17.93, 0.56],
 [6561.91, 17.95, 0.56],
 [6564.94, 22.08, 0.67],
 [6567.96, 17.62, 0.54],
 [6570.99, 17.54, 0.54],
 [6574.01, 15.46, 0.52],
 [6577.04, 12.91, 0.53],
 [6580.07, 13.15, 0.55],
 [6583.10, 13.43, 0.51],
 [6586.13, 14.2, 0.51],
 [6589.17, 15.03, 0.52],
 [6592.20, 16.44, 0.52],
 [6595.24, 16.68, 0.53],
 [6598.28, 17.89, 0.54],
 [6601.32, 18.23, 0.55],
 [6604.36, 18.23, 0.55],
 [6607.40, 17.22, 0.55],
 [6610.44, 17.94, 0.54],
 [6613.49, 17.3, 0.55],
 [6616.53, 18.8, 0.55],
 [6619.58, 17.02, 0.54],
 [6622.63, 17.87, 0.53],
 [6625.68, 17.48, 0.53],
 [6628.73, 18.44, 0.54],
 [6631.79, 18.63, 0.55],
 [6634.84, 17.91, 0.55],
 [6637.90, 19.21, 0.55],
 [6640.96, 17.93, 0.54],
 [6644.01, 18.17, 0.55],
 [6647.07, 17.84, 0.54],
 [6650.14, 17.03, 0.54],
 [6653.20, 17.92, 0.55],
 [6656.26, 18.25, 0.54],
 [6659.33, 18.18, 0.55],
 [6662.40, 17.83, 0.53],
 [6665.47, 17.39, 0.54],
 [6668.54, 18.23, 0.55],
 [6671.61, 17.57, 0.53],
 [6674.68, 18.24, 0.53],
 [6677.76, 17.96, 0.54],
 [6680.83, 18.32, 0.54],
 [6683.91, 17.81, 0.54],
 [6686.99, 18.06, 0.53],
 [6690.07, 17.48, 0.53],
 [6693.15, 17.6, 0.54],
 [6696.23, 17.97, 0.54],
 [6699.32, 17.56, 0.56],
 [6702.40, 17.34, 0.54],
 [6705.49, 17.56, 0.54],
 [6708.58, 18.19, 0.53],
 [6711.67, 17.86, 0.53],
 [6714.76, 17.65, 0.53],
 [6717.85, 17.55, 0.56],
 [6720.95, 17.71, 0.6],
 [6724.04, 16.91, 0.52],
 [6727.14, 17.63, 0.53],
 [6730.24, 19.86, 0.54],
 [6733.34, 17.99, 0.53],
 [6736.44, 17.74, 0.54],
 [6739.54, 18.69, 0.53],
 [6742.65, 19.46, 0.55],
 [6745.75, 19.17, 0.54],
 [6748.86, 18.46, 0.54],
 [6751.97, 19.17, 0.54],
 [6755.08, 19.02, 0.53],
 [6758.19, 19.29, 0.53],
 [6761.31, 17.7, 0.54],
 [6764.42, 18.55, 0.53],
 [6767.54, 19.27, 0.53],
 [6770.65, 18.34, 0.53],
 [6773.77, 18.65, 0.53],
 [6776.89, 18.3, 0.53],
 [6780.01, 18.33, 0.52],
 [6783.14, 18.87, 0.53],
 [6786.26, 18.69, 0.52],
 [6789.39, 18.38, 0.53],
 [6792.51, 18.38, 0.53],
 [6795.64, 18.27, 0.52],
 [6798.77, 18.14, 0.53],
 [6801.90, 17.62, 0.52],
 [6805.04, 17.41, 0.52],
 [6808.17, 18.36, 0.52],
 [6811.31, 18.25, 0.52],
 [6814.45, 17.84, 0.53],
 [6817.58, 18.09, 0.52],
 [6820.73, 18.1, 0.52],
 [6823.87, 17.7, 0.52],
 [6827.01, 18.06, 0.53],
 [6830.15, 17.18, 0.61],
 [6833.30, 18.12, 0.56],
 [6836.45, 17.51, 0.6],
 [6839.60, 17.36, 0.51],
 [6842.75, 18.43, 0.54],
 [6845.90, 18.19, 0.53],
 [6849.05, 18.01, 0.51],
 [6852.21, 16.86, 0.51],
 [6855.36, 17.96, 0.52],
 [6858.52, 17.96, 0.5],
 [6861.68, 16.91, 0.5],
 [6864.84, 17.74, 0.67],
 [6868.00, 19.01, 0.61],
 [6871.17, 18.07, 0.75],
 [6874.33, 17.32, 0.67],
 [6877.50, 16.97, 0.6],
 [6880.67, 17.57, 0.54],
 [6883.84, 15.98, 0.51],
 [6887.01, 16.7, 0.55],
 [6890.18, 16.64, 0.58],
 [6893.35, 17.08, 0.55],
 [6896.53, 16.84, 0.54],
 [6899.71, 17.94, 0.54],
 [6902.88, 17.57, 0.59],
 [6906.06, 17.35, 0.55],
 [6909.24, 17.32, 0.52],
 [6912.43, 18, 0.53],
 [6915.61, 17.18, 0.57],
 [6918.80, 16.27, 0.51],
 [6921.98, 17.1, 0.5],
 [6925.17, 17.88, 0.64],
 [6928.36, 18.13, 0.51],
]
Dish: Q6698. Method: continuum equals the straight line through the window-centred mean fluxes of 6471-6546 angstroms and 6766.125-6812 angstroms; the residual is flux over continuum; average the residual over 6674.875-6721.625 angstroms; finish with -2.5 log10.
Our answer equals 0.04 mag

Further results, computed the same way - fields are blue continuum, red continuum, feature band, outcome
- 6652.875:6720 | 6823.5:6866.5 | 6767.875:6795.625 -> -0.05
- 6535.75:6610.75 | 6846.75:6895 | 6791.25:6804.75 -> -0.04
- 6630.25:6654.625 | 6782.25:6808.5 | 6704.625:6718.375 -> 0.02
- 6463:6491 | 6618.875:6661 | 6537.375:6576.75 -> 0.02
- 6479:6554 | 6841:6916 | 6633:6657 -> 0.01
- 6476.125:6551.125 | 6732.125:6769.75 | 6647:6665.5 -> 0.05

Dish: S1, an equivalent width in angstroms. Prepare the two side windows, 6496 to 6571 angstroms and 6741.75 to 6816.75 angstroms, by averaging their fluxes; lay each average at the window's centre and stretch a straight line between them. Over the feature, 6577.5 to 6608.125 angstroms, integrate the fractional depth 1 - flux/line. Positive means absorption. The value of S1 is 4.40 angstroms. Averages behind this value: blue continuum 18.6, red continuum 18.5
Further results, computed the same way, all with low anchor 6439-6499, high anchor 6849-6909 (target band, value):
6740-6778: -2.3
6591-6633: 0.8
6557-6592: 3.9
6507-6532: -0.5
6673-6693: 0.0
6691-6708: 0.2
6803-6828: -0.6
